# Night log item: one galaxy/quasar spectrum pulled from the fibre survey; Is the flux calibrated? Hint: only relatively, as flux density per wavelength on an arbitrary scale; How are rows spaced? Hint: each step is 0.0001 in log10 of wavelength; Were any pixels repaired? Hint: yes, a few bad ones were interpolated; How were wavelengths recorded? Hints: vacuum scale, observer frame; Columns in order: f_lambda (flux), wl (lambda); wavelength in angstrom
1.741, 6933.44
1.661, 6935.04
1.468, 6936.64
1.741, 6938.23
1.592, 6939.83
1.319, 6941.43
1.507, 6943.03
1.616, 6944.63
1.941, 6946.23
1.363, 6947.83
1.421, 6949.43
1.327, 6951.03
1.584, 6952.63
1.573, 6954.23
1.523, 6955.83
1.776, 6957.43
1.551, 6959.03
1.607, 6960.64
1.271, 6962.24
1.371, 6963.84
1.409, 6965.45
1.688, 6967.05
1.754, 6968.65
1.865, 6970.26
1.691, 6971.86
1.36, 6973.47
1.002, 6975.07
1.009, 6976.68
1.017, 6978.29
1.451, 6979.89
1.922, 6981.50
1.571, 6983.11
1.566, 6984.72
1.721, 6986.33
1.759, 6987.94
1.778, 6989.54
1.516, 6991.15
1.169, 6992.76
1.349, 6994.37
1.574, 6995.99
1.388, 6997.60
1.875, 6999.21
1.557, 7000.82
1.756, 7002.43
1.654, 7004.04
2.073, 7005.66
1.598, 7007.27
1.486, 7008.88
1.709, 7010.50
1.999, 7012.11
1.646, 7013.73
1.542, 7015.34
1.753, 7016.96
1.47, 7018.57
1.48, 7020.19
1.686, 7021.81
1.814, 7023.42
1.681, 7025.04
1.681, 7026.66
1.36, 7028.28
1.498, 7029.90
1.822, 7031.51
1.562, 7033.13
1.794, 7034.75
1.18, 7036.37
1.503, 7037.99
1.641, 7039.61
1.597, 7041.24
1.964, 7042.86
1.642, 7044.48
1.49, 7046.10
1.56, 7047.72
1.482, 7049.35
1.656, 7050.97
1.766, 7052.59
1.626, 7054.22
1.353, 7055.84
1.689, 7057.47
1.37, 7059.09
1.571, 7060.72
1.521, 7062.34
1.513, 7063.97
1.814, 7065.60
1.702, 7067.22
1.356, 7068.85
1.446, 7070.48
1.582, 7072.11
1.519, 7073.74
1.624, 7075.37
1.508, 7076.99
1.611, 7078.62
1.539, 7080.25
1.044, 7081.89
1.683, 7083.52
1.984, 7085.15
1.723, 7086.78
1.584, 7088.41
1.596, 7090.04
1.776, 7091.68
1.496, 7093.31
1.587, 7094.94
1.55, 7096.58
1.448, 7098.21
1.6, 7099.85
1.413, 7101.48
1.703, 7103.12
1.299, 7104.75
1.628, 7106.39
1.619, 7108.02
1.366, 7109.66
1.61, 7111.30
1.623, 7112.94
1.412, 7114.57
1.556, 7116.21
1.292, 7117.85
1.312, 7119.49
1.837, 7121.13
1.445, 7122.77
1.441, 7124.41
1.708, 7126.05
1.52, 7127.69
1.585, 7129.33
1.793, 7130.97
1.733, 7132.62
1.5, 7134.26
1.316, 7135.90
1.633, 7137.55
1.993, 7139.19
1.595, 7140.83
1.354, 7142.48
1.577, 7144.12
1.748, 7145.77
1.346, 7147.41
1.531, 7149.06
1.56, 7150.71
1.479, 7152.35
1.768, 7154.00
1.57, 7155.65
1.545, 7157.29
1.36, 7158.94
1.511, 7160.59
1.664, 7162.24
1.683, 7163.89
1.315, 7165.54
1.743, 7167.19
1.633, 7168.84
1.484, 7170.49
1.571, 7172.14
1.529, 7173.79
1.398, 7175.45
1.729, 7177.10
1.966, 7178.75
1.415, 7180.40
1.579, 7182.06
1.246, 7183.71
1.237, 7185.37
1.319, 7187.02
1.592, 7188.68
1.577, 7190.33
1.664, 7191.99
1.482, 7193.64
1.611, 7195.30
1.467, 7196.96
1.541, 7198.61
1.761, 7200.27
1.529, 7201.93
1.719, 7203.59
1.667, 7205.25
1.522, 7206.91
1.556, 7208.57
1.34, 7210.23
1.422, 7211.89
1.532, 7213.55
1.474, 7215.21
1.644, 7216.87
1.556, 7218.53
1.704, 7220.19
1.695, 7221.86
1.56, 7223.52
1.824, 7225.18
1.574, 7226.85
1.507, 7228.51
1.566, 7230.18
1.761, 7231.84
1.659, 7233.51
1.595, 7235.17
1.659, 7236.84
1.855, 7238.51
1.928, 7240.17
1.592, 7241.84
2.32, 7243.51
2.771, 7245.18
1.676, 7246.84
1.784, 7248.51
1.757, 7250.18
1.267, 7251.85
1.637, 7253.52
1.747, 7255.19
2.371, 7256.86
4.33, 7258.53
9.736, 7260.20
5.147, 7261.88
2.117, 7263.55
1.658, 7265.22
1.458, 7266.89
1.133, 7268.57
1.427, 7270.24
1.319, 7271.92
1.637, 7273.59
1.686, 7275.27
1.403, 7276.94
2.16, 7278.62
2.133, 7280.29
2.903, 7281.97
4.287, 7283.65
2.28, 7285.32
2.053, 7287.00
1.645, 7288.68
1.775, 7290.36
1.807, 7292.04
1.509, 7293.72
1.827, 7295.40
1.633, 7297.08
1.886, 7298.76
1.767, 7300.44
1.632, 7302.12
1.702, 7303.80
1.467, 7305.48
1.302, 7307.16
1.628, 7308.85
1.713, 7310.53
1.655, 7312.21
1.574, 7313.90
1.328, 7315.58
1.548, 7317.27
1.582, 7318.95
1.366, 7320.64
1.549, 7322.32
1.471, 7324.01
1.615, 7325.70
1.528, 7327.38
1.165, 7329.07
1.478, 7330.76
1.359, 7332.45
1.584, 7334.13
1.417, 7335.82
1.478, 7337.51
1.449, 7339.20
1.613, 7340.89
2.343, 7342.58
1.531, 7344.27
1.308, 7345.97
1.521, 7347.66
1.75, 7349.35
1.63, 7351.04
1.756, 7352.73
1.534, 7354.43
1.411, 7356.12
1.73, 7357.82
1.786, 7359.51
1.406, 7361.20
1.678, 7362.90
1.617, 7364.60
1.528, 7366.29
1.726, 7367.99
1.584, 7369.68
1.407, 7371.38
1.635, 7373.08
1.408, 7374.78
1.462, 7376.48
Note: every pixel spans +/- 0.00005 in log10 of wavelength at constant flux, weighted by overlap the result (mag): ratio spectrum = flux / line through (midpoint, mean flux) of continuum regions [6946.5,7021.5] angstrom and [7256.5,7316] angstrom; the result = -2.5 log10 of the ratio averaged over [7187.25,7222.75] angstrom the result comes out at 0.28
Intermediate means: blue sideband 1.56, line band 1.57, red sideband 2.2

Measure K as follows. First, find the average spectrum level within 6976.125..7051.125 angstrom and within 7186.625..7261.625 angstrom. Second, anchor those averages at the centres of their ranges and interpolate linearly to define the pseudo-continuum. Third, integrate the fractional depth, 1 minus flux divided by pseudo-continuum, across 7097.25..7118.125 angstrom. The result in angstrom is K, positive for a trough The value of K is 2.84 angstrom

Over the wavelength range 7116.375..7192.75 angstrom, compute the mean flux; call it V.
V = 1.55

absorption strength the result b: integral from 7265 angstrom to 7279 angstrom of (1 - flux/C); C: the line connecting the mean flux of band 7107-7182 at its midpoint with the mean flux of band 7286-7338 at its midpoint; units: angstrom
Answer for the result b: 0.6 angstrom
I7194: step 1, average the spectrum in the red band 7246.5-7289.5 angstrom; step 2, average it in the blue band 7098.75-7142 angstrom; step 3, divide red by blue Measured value 1.56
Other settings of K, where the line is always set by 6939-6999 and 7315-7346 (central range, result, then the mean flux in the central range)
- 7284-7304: -4.5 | 1.86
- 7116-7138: -0.4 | 1.55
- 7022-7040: -1.0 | 1.6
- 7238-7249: -3.5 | 2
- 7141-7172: -0.7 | 1.55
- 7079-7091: -0.6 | 1.59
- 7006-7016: -1.1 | 1.69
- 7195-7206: -0.7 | 1.61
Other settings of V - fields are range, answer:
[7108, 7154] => 1.56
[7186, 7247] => 1.65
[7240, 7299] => 2.28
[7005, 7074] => 1.61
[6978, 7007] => 1.6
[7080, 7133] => 1.56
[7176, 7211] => 1.55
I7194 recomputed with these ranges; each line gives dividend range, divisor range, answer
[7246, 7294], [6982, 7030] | 1.44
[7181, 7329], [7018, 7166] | 1.18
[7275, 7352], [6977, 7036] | 1.07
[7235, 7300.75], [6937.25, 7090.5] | 1.41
